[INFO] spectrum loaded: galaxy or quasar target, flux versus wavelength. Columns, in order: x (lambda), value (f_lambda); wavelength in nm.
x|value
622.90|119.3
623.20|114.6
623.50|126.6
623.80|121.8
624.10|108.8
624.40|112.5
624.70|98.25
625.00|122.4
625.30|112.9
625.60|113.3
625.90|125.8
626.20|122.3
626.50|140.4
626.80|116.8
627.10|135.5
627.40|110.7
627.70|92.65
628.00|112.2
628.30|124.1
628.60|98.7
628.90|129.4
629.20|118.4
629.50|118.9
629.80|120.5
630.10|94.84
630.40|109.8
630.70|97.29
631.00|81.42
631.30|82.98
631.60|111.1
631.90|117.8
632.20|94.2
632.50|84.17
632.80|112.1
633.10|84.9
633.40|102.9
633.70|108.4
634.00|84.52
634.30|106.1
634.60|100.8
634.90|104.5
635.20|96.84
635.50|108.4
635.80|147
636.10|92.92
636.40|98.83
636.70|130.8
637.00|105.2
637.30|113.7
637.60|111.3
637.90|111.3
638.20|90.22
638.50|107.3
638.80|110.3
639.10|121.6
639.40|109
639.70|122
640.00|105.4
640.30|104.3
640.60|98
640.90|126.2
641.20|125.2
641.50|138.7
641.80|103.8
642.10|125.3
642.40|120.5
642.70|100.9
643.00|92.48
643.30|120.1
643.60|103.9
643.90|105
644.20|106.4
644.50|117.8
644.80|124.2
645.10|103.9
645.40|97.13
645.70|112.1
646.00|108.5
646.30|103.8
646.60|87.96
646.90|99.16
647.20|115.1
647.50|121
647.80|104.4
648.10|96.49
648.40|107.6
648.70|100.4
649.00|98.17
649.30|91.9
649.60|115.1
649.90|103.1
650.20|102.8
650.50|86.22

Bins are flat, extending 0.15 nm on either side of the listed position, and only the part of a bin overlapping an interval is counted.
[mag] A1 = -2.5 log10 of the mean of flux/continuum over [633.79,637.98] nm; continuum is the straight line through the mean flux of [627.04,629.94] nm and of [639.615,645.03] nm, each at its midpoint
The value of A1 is 0.061 mag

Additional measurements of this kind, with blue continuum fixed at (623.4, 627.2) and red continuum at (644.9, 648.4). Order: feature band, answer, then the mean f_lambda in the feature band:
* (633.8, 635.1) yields 0.14 mag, 99.3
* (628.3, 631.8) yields 0.09 mag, 107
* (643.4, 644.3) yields 0.01 mag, 106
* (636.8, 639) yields 0.03 mag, 108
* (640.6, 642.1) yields -0.12 mag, 121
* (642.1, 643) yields -0.02 mag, 110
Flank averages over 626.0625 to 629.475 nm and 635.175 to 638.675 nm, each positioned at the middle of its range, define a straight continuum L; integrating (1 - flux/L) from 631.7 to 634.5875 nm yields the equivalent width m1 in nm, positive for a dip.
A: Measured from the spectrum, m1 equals 0.348 nm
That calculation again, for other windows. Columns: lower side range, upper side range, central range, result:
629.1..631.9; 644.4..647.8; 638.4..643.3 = -0.31 nm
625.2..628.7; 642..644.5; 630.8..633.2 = 0.39 nm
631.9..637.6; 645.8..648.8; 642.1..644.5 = -0.10 nm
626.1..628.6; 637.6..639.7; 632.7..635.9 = 0.24 nm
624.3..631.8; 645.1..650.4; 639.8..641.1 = -0.03 nm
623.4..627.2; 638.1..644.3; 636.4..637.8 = 0.00 nm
